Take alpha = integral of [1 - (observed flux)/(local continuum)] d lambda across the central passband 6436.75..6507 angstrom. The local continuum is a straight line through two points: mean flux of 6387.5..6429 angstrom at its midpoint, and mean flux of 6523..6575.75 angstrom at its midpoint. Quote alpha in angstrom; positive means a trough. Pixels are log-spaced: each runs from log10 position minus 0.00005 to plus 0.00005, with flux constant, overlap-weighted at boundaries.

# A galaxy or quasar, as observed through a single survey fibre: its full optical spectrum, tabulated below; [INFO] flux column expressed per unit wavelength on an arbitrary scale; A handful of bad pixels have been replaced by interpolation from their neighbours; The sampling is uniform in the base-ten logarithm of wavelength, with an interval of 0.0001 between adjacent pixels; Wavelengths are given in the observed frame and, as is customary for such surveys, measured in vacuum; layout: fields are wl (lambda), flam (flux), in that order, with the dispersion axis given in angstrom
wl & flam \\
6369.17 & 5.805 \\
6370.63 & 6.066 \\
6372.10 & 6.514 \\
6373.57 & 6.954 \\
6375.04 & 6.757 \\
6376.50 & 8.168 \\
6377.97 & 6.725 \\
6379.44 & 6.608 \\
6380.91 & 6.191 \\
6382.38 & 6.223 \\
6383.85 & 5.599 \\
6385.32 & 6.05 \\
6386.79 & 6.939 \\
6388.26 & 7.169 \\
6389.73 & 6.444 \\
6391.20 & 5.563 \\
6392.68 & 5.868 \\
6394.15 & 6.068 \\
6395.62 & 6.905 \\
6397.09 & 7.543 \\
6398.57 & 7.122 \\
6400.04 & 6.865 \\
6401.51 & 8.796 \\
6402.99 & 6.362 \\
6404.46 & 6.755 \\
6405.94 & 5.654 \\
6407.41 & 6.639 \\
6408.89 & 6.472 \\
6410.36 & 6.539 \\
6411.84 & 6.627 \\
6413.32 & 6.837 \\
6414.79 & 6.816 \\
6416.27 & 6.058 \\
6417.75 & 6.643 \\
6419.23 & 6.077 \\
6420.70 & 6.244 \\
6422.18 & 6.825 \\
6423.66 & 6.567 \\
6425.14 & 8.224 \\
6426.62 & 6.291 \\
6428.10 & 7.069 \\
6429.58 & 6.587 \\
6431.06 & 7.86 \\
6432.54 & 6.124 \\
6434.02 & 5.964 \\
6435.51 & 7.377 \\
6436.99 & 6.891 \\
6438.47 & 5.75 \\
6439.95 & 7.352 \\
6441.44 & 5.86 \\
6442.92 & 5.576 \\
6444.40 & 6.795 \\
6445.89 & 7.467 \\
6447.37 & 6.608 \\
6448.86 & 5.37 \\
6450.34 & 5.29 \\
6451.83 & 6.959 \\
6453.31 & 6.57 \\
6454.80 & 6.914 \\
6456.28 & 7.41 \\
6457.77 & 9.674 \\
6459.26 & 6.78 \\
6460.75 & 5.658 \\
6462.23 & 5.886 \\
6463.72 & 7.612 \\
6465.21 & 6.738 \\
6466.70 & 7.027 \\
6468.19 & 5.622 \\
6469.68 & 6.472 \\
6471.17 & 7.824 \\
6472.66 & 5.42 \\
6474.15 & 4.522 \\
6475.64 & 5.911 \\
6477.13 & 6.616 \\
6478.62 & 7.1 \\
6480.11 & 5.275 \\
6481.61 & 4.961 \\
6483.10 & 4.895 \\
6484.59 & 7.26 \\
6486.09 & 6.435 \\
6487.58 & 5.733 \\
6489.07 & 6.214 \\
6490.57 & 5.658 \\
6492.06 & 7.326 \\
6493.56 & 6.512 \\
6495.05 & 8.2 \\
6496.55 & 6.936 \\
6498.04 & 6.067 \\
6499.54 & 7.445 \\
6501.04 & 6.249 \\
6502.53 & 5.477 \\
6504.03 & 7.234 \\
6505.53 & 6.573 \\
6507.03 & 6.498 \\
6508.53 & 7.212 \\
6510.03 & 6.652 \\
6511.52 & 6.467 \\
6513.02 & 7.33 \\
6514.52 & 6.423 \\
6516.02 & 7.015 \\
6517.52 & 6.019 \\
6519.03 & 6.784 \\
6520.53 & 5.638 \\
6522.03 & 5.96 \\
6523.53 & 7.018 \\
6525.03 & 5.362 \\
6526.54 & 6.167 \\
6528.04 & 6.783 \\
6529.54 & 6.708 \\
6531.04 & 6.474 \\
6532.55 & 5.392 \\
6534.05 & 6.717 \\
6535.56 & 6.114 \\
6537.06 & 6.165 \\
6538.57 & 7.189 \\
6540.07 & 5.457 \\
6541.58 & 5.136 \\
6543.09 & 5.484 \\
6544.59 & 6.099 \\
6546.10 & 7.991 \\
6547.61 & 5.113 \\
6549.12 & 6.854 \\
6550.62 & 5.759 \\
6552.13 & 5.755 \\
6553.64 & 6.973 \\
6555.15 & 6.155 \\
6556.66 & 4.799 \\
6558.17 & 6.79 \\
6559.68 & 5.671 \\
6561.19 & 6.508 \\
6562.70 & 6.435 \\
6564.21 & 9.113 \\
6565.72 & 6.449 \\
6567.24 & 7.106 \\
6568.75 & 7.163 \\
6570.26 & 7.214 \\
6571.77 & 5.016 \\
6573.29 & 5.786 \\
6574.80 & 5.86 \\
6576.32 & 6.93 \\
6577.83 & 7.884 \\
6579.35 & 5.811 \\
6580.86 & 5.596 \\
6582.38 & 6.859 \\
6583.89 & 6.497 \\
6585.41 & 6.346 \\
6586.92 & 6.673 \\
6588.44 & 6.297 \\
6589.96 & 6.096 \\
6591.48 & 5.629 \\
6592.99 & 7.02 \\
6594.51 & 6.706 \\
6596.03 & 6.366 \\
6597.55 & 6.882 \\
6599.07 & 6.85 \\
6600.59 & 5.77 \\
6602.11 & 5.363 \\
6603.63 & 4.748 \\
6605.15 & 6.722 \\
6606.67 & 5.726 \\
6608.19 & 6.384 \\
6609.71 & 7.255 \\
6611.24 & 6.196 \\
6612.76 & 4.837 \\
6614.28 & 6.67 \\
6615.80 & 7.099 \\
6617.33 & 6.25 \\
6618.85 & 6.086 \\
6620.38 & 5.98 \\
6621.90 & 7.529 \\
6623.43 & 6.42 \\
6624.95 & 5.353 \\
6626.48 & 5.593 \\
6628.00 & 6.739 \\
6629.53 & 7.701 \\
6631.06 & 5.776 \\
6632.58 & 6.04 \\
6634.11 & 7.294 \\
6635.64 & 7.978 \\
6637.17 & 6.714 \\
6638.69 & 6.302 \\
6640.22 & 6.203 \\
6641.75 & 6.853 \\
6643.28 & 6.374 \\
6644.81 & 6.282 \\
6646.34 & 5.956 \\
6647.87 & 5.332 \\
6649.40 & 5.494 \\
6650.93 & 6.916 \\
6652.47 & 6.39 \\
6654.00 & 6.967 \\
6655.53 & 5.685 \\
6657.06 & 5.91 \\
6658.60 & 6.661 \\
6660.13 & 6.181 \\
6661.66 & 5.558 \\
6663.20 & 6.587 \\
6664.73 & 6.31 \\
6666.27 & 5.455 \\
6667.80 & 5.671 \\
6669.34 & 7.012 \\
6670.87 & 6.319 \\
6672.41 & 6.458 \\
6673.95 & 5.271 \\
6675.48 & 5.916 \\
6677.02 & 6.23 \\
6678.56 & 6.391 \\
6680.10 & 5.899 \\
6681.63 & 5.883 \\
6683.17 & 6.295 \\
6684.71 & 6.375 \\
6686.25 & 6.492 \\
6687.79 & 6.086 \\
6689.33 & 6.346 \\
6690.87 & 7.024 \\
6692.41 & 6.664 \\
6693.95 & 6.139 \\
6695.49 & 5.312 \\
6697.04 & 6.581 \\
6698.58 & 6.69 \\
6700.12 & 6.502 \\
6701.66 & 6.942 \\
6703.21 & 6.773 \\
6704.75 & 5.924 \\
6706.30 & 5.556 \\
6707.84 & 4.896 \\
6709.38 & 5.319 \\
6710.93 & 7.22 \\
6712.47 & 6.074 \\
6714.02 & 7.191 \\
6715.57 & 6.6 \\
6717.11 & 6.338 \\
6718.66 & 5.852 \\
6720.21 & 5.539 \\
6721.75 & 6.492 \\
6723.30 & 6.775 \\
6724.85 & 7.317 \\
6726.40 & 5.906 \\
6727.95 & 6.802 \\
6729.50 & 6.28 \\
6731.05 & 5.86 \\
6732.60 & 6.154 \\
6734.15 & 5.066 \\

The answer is 0.5 angstrom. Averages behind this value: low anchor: 6.68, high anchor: 6.31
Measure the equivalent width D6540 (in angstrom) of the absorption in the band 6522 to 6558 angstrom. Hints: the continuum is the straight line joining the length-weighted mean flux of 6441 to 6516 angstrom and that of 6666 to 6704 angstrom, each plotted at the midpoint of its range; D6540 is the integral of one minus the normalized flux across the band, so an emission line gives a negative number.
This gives 1.5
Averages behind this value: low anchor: 6.5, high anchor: 6.28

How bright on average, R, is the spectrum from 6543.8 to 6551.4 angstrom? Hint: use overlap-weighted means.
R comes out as 6.36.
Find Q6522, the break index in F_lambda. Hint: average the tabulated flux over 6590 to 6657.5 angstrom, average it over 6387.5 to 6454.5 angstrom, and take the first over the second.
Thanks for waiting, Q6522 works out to 0.96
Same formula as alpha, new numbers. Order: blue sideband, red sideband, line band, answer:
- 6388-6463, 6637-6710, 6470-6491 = 1.8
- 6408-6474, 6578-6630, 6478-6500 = 0.5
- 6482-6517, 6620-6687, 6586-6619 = 0.7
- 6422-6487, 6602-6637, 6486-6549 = 0.4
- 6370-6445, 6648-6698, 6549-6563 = 0.6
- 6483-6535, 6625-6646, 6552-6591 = 0.4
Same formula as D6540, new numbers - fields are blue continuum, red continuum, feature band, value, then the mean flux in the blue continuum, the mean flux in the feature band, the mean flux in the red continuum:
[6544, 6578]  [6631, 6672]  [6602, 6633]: 0.7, 6.47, 6.23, 6.32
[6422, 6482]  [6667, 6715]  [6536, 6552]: 0.8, 6.56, 6.11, 6.24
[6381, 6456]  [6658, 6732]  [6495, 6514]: -0.8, 6.59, 6.74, 6.25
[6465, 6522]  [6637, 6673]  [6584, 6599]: -0.4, 6.41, 6.47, 6.22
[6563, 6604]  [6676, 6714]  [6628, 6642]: -0.9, 6.46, 6.76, 6.25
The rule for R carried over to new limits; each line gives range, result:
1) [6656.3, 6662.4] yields 6.08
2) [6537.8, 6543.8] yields 5.81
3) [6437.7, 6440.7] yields 6.55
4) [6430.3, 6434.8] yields 6.65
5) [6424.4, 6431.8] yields 7.21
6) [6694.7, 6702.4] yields 6.4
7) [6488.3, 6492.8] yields 6.4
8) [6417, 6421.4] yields 6.33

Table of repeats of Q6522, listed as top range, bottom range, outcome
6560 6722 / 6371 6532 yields 0.97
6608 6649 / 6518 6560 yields 1.04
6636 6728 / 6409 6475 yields 0.95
